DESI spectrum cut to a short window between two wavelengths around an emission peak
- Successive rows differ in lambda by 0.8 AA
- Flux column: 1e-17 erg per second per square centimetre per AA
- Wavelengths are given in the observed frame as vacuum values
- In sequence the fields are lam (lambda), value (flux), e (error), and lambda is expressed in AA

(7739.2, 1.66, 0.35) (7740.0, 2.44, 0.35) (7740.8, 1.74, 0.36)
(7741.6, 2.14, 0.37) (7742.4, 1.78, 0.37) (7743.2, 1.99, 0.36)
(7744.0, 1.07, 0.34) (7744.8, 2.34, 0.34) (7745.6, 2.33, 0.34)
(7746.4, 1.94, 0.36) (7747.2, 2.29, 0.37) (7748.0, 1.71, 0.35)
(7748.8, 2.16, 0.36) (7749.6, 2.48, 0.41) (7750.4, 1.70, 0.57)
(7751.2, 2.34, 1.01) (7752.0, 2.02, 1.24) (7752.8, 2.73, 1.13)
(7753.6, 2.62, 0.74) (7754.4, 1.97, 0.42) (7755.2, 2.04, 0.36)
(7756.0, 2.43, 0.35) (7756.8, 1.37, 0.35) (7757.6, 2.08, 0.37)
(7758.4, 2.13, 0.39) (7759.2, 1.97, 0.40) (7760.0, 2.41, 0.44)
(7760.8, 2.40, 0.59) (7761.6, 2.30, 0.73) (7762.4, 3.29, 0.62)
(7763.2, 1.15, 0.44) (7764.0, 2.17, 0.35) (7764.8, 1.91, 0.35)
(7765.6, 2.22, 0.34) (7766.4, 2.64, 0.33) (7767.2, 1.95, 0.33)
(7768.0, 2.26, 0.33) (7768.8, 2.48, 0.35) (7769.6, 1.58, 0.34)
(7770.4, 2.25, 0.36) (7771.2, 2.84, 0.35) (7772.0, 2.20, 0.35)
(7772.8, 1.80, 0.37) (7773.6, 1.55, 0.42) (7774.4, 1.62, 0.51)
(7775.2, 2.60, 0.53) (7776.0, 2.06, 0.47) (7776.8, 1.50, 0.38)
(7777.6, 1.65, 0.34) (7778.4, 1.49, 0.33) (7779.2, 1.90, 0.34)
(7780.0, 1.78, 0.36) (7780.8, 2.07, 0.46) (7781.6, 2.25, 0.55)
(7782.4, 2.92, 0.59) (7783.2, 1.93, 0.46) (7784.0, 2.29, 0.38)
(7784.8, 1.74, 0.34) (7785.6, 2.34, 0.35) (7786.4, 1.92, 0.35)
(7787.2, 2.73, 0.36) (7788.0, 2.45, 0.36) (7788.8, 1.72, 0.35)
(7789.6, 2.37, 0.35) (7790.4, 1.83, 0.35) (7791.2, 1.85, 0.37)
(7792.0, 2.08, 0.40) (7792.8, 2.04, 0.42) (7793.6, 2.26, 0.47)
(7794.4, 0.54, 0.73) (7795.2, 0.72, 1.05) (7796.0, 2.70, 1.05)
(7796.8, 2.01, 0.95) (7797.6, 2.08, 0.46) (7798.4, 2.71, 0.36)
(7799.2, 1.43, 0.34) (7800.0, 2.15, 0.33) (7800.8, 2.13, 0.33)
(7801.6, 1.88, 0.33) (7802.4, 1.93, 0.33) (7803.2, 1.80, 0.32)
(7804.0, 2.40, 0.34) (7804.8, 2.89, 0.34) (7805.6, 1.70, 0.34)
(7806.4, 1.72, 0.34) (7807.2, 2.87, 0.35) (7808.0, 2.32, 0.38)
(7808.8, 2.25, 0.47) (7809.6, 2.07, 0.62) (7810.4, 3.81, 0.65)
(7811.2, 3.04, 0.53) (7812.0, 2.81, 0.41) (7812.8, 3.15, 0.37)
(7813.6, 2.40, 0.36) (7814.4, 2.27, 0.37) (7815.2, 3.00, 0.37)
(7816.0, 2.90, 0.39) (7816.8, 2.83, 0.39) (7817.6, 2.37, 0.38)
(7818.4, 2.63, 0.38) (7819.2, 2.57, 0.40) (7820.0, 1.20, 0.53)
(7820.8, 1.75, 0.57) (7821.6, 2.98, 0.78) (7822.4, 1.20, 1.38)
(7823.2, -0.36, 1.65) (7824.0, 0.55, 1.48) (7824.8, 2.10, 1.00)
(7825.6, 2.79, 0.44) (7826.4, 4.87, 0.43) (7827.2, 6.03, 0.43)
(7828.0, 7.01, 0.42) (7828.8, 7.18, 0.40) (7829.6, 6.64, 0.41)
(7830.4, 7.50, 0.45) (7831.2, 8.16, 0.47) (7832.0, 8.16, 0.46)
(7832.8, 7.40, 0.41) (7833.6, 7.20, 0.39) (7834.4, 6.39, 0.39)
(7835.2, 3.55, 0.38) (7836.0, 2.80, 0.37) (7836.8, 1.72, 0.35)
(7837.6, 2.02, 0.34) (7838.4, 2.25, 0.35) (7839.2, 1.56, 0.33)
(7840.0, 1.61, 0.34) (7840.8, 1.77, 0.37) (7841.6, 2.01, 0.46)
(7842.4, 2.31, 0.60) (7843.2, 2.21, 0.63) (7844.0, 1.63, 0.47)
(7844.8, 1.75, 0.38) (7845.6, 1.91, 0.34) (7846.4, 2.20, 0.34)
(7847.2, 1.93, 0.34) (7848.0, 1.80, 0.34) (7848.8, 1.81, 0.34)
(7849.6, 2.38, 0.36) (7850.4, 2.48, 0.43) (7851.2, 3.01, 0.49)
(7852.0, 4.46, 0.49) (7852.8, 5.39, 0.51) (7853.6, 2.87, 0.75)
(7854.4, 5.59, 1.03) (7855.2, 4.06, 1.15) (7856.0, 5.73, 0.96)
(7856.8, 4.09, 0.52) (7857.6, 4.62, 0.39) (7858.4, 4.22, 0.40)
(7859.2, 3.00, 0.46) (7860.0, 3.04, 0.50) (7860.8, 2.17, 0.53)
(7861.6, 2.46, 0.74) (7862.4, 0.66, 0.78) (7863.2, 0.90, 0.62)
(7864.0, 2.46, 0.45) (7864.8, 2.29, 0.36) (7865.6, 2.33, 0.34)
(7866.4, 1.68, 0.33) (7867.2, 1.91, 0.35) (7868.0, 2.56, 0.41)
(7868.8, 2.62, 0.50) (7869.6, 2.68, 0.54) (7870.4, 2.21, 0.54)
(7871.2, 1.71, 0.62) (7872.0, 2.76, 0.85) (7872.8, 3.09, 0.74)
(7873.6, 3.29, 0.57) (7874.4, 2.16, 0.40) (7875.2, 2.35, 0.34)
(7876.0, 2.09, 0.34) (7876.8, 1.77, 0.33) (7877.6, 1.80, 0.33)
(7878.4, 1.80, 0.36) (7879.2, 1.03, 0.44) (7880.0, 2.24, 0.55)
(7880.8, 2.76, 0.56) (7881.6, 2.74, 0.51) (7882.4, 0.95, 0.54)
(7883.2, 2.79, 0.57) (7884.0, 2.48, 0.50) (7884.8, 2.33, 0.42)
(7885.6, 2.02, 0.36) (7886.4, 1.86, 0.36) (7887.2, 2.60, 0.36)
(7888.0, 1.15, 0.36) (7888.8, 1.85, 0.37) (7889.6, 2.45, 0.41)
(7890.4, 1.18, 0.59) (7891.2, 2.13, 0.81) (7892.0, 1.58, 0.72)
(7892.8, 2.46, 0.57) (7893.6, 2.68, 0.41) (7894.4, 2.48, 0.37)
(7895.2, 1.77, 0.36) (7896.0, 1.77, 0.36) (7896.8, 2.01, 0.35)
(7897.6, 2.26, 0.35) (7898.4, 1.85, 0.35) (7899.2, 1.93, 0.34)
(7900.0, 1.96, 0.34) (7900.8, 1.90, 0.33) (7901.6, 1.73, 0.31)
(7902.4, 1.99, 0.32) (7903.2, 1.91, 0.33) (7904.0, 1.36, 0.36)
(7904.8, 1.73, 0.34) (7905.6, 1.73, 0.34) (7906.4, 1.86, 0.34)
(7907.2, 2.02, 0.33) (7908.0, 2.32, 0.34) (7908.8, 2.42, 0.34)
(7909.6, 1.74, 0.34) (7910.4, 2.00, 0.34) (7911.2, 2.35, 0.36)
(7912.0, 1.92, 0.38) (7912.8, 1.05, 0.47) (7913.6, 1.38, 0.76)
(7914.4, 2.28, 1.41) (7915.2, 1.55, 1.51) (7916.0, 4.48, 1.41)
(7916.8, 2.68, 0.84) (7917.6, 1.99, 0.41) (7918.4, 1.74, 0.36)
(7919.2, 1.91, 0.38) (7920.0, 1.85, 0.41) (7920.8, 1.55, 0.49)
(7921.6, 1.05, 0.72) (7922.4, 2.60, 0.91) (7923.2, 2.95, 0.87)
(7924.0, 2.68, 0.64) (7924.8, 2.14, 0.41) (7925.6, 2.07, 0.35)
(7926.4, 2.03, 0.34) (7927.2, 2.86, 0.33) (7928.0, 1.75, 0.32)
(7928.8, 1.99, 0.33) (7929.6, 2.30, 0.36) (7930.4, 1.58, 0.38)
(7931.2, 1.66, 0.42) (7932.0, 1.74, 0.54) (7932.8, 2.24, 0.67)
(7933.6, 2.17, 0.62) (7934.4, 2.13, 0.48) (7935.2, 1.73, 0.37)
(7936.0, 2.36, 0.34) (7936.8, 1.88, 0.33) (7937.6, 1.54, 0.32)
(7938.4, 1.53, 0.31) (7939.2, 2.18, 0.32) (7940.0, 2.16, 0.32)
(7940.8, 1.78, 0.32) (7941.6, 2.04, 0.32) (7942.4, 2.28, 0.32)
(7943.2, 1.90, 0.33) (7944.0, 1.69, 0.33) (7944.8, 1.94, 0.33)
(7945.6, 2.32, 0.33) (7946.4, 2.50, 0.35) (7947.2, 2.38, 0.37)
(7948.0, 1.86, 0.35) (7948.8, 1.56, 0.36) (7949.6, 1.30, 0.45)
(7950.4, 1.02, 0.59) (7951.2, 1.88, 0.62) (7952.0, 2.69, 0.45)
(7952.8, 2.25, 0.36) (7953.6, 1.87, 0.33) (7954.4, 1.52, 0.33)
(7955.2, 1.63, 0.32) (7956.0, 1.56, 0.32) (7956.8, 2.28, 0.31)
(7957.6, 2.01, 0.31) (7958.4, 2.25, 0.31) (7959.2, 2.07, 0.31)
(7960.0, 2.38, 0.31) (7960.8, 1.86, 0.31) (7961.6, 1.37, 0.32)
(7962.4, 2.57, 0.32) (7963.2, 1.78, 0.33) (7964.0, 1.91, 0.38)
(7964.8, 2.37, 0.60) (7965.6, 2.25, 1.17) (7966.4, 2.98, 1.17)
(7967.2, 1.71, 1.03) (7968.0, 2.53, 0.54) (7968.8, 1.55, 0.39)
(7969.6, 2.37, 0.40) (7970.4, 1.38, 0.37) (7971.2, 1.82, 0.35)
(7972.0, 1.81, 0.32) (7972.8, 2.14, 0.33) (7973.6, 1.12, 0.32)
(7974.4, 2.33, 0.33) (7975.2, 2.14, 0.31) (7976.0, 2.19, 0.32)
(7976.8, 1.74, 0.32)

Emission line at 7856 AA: [N II] 6583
